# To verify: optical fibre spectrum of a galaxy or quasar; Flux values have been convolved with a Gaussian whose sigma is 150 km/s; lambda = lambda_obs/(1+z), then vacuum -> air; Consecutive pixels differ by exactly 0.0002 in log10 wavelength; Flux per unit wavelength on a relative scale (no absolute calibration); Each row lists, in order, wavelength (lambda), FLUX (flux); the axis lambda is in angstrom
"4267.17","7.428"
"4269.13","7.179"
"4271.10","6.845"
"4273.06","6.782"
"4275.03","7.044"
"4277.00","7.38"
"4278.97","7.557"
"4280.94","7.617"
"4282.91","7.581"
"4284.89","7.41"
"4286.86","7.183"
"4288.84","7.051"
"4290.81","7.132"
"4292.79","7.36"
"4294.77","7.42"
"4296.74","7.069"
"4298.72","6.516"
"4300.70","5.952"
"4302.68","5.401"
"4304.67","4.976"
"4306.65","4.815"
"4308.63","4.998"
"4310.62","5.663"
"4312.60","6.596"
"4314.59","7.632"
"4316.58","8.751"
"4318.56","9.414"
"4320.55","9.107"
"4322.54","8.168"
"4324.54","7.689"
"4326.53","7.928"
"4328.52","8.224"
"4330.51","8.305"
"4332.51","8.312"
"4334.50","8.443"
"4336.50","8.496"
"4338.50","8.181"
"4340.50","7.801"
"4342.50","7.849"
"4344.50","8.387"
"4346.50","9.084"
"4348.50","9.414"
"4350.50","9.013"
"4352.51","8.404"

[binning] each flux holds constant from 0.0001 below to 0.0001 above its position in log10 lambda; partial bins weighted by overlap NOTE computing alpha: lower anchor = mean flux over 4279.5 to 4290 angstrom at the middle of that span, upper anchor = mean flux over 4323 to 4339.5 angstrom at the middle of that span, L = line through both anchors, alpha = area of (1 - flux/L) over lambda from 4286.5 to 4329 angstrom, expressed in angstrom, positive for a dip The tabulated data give 4.12 angstrom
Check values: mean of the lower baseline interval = 7.37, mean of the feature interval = 7.03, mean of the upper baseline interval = 8.19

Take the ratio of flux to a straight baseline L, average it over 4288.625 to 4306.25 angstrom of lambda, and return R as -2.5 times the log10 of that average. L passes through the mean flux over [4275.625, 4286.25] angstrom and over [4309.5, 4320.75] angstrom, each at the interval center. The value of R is 0.176 mag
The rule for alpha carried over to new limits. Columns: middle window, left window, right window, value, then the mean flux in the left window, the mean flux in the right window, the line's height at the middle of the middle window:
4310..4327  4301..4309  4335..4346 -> -4.4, 5.13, 8.19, 6.29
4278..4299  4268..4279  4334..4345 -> 0.2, 7.1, 8.17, 7.34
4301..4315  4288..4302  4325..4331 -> 3.3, 6.9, 8.11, 7.37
